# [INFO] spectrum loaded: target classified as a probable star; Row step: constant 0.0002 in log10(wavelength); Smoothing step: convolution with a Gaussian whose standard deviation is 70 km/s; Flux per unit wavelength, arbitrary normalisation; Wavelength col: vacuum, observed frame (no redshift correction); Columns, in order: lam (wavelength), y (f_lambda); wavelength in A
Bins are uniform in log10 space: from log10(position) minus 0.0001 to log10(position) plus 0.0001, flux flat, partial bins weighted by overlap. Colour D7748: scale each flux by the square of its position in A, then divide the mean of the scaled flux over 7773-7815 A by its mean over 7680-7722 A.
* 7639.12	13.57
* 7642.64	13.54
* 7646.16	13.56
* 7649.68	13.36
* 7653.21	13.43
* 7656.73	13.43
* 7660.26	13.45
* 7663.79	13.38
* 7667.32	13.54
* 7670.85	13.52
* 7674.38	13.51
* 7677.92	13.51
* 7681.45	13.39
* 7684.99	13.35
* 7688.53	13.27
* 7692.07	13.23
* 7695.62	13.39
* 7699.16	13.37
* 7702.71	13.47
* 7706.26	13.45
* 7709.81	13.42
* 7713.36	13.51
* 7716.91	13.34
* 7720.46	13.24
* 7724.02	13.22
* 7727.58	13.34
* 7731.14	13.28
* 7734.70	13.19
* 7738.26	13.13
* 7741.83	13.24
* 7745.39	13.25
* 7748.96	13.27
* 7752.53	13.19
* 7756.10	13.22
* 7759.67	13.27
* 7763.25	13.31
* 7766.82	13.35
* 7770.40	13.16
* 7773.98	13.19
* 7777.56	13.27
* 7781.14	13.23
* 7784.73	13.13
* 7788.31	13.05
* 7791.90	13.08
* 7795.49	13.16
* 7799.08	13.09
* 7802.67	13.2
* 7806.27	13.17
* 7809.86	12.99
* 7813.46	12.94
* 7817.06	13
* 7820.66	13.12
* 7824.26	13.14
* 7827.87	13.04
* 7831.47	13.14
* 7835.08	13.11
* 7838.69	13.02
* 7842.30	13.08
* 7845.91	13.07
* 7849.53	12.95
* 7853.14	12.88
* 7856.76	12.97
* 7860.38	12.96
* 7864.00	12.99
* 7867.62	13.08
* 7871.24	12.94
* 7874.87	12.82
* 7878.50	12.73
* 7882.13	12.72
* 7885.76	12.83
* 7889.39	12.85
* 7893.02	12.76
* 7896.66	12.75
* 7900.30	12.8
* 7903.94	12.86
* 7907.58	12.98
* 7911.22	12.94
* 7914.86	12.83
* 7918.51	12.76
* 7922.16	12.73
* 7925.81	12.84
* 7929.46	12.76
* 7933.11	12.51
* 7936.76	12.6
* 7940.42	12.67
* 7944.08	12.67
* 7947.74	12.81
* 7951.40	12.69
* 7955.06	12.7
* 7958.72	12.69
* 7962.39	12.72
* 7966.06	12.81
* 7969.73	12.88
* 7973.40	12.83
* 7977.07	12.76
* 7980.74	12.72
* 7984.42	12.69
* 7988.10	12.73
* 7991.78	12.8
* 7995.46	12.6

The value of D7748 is 1.01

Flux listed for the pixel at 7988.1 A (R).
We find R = 12.73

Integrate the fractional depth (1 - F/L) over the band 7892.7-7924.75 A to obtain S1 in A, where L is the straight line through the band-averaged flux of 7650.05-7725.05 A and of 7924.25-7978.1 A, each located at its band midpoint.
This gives 0.0 A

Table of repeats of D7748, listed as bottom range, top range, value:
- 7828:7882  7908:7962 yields 1.00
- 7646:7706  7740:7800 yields 1.01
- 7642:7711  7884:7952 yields 1.01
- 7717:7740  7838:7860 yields 1.01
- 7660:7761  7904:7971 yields 1.01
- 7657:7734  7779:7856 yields 1.01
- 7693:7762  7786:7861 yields 1.01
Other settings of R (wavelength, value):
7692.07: 13.23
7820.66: 13.12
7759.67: 13.27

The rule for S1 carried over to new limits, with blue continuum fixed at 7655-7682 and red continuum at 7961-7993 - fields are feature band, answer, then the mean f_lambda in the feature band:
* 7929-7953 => 0.3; 12.7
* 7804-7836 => 0.1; 13.1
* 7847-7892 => 0.4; 12.9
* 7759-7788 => 0.0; 13.2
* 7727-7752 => 0.1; 13.2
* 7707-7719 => 0.0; 13.4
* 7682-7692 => 0.1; 13.3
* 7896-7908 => 0.1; 12.8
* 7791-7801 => 0.1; 13.1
